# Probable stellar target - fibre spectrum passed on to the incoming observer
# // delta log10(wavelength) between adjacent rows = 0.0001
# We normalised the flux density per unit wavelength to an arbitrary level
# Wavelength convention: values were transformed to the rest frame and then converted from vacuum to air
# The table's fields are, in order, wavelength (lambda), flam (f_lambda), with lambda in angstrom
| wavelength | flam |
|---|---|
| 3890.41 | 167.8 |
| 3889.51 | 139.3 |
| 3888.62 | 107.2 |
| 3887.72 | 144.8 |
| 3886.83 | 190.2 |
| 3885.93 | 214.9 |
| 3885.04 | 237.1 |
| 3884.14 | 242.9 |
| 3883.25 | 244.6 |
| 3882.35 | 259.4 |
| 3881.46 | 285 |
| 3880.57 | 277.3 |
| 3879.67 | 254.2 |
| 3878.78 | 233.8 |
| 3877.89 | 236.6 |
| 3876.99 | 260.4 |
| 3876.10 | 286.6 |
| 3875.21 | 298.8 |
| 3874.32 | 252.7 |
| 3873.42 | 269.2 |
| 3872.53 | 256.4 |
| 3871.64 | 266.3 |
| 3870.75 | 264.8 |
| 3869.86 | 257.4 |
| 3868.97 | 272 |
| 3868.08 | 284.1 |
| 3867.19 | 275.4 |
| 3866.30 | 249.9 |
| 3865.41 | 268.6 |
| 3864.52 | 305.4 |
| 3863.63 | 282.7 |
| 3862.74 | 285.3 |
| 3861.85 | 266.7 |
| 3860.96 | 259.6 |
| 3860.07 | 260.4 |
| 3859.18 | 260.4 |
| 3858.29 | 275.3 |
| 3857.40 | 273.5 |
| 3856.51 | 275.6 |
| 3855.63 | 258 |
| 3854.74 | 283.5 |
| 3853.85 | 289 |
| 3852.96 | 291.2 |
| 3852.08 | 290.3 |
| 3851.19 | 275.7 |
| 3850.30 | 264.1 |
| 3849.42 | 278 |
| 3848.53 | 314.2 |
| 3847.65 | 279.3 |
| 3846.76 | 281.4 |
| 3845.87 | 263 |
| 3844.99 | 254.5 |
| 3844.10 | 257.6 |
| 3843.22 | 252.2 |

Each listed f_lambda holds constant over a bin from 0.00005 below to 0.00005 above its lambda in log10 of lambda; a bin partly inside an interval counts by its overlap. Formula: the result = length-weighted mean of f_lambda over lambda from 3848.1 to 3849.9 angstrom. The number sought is 296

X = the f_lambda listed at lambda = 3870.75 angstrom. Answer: 264.8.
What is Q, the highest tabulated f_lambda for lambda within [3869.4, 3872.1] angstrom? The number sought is 266.3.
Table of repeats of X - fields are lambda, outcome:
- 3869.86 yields 257.4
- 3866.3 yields 249.9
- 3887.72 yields 144.8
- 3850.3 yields 264.1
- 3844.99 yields 254.5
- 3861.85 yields 266.7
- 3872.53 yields 256.4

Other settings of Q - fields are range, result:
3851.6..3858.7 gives 291.2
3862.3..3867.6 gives 305.4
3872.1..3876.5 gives 298.8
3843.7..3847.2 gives 281.4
